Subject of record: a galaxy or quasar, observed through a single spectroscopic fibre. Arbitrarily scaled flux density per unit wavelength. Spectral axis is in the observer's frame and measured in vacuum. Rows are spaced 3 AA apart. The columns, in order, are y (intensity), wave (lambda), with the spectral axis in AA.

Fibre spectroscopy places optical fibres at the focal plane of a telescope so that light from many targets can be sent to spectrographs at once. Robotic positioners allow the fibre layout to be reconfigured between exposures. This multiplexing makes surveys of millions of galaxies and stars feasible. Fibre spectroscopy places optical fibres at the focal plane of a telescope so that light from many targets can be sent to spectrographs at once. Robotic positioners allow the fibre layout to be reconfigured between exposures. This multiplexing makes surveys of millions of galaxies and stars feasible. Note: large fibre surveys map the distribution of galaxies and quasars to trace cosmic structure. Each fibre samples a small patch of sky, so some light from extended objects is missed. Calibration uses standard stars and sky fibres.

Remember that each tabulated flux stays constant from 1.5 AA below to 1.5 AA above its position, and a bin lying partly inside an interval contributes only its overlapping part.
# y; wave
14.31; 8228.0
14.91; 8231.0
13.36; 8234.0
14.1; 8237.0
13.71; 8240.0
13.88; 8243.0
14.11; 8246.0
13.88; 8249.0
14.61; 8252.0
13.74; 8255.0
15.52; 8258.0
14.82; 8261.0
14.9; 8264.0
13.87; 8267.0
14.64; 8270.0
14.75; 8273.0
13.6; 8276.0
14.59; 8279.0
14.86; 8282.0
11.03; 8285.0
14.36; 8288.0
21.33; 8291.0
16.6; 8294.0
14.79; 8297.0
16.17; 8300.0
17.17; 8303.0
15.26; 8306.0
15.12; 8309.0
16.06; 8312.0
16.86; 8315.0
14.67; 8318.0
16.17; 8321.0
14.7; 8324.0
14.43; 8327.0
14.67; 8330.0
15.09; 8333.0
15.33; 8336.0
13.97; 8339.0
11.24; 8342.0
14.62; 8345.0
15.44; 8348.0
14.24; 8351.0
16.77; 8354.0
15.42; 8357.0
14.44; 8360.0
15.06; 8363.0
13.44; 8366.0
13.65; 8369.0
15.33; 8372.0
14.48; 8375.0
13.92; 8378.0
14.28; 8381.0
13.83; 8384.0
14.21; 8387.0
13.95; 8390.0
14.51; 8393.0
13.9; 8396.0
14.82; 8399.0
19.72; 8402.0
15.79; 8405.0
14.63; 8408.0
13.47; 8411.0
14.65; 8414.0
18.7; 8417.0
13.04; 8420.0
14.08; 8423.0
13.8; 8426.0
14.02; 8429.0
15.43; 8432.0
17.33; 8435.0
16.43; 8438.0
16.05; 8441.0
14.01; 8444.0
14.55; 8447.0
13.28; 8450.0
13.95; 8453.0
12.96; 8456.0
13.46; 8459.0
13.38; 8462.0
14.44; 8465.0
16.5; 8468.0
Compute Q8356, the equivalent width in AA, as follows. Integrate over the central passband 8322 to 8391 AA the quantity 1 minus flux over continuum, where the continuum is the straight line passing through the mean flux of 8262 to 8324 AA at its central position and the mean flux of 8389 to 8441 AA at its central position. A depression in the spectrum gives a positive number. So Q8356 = 3.6 AA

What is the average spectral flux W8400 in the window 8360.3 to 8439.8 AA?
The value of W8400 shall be 14.9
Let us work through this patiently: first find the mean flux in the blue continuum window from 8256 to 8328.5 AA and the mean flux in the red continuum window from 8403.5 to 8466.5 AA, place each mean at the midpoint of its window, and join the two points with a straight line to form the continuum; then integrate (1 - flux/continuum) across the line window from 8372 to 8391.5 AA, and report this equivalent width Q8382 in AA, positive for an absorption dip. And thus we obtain 0.9 AA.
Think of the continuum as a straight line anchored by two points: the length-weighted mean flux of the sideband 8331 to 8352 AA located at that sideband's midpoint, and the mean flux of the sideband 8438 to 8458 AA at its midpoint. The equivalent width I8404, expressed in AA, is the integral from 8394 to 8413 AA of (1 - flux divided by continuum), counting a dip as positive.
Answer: -1.4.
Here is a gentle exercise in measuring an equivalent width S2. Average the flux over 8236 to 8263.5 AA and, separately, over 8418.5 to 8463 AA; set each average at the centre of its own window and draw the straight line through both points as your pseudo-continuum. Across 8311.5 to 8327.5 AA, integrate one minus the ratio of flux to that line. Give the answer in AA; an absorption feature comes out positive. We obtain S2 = -1.3 AA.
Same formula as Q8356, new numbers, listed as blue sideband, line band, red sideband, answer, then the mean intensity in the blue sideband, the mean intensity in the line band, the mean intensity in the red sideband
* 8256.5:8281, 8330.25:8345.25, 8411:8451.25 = 0.7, 14.6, 14.1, 15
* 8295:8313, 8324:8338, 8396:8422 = 0.8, 15.8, 14.8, 15.5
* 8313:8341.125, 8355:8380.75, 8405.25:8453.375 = 0.8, 15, 14.5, 14.9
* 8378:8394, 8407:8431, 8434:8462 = -0.4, 14.1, 14.6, 14.6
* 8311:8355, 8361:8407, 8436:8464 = -0.3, 14.9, 14.7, 14.3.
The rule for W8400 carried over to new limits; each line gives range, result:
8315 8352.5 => 14.6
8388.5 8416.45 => 15.2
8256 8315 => 15.3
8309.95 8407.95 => 14.8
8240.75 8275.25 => 14.4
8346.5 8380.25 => 14.7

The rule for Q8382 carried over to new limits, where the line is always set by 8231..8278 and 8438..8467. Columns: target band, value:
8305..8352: -2.12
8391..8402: -0.71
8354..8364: -0.72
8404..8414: -0.27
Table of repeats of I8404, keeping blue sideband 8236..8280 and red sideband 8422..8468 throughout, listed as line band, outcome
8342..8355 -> -0.3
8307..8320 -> -1.2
